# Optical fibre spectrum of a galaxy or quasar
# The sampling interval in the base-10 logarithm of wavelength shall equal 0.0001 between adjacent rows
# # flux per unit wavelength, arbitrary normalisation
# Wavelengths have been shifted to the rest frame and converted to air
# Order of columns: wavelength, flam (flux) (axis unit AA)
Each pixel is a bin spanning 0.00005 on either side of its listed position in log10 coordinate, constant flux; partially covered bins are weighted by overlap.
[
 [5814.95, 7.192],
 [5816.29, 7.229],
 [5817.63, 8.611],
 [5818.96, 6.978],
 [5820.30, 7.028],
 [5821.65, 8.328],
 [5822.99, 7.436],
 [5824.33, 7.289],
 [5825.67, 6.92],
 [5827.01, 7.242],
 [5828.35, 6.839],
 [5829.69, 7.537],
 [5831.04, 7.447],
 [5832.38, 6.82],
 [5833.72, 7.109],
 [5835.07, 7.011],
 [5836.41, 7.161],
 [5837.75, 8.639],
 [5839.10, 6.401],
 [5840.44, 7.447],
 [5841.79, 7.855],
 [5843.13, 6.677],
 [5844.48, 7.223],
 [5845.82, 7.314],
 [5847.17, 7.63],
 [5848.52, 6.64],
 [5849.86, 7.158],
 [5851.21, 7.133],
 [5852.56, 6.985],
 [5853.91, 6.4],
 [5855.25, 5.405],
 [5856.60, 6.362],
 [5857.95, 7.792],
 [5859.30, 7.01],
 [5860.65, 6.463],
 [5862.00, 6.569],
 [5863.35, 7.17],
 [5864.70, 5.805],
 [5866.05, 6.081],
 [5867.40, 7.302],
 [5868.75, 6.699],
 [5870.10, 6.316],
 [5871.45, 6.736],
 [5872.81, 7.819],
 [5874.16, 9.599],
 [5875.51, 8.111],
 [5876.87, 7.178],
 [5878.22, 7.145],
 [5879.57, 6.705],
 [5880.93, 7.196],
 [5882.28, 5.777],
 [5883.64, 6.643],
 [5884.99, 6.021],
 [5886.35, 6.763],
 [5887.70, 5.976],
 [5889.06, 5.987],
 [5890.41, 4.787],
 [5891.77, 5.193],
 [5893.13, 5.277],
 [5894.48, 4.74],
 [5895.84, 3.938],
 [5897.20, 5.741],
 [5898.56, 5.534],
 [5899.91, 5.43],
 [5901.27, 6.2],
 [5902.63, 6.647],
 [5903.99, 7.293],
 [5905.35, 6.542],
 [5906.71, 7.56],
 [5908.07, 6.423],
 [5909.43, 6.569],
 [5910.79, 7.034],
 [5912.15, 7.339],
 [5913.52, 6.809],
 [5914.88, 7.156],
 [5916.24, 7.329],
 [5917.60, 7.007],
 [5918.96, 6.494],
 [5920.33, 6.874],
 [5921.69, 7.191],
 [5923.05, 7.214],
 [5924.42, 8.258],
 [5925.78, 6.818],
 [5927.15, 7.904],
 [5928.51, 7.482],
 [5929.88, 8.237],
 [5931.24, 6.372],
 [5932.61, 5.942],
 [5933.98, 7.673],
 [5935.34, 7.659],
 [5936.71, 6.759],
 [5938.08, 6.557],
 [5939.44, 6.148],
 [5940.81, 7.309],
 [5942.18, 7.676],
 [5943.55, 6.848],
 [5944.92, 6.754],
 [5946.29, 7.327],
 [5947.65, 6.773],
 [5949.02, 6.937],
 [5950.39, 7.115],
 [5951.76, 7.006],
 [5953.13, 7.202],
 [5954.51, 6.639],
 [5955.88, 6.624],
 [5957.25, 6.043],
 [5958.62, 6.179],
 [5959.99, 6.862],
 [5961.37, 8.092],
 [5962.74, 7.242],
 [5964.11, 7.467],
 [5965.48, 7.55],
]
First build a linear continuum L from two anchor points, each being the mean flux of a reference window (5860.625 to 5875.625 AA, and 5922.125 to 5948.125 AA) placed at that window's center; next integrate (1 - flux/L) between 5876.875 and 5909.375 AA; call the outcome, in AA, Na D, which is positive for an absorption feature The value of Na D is 4.5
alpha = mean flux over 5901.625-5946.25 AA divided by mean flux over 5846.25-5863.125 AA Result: 1.0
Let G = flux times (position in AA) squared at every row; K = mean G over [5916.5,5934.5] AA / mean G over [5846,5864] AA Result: 1.08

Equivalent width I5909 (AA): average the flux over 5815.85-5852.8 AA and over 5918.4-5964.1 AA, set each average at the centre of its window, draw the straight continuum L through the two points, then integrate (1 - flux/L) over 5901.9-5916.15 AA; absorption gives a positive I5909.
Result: 0.3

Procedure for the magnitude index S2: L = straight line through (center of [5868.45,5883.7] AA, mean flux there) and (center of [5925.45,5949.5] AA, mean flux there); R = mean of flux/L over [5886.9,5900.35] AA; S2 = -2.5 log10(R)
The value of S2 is 0.33 mag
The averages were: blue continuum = 7.19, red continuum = 7.07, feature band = 5.28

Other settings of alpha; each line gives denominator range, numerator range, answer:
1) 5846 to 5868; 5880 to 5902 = 0.85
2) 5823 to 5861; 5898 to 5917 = 0.95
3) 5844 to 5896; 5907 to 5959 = 1.06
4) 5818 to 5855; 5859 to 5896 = 0.90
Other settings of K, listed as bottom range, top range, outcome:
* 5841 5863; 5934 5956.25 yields 1.04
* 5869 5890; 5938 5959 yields 1.01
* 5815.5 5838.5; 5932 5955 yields 0.98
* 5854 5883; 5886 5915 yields 0.89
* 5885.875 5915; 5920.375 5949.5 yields 1.18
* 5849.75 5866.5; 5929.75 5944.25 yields 1.08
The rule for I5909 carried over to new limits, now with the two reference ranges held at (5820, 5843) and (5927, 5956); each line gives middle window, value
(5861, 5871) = 0.9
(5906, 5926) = 0.1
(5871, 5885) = -0.1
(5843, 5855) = 0.5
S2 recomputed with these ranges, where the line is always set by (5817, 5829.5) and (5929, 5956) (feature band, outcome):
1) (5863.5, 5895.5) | 0.11 mag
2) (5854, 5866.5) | 0.12 mag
